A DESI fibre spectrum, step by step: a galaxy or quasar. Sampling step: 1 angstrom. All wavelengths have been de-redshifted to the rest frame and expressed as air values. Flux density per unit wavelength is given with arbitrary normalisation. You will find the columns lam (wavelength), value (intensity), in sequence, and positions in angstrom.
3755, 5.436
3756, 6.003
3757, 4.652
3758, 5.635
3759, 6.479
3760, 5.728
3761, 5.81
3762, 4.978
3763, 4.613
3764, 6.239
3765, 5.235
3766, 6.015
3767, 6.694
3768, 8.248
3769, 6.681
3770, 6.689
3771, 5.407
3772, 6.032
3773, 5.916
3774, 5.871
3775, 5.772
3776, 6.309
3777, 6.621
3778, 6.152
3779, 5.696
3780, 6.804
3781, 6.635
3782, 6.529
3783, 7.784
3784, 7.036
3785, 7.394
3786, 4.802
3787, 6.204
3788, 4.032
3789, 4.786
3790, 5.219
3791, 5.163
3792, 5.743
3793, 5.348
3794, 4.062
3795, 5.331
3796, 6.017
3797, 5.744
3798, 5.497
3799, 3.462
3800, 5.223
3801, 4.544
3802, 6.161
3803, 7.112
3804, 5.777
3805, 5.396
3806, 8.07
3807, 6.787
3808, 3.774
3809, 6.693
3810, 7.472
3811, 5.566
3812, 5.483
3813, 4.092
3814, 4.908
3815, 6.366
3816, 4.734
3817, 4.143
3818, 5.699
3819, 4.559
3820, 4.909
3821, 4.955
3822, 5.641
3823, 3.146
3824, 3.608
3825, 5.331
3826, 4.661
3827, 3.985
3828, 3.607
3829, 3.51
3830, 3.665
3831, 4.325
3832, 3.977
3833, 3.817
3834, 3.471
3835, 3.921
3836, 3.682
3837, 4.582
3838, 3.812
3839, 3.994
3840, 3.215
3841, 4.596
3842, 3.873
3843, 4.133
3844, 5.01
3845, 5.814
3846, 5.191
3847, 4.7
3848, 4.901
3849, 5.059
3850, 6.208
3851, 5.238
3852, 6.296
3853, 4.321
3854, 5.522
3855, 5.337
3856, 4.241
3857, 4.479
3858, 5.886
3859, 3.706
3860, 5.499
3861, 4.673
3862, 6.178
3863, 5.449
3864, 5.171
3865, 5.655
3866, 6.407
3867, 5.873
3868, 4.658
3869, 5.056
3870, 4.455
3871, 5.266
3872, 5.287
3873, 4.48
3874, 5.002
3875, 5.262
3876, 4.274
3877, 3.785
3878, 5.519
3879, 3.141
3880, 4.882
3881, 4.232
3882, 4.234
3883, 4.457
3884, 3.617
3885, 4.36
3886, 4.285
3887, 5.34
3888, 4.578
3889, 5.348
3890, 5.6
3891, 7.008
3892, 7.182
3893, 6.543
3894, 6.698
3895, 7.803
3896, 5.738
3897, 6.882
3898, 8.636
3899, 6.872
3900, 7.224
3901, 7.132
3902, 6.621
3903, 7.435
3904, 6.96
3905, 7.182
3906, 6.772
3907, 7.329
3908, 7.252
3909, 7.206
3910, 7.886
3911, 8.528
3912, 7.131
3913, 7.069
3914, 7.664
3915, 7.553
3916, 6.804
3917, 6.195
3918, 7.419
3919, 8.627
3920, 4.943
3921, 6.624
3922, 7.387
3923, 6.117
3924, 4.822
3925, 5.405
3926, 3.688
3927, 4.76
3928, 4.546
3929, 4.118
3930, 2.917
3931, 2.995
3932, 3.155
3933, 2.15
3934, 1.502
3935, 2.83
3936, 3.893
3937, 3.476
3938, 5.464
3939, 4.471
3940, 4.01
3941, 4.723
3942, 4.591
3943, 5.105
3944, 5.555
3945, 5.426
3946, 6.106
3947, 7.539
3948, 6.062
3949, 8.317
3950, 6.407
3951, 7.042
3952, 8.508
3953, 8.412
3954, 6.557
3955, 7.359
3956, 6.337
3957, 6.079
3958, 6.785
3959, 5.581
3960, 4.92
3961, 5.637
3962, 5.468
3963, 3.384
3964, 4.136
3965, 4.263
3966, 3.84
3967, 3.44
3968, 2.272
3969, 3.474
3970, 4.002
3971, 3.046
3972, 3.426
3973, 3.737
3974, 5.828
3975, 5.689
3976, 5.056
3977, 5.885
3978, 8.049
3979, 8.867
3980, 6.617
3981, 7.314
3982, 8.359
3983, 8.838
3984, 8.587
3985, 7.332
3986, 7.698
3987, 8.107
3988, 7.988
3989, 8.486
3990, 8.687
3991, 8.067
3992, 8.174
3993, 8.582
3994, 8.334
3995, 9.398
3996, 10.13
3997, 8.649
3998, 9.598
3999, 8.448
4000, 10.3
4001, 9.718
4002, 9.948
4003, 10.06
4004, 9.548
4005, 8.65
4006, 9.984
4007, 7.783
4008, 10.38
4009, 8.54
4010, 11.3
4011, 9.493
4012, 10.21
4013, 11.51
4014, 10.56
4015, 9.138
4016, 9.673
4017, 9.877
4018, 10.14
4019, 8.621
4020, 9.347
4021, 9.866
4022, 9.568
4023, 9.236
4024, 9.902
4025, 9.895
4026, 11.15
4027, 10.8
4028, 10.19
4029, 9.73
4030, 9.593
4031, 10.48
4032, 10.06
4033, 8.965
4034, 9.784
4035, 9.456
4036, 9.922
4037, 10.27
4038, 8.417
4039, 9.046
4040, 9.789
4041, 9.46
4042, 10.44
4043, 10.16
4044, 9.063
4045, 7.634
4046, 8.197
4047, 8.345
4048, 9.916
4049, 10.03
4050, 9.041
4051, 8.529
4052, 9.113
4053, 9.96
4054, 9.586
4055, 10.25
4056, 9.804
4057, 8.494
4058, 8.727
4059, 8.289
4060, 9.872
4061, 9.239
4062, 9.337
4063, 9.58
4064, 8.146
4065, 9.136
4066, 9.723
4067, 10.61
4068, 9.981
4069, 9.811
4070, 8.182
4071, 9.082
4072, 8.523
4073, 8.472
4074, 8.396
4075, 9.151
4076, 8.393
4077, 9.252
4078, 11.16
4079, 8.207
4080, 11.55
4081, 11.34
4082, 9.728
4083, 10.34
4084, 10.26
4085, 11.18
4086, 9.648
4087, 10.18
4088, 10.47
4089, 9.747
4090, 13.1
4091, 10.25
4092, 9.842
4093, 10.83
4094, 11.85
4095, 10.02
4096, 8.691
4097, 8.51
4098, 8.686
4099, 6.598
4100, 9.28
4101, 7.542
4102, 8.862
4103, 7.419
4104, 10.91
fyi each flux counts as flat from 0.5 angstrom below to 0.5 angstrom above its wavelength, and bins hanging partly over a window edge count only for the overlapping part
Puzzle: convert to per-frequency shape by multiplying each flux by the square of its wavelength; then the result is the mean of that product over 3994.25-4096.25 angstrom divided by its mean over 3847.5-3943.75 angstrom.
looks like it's 1.90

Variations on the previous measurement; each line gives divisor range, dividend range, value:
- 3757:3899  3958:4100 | 1.83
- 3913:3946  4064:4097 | 2.12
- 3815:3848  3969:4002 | 1.86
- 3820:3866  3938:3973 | 1.22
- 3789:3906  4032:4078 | 1.98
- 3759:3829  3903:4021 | 1.33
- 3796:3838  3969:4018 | 1.84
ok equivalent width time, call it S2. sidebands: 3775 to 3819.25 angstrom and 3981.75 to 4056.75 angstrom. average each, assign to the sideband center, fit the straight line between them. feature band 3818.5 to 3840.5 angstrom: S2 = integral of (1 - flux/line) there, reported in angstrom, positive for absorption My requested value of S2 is 7.5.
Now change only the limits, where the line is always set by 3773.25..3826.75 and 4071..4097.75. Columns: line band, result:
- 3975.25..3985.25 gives 1.1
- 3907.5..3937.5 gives 7.7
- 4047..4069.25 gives 0.3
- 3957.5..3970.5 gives 5.9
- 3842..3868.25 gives 5.0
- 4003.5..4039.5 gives -3.2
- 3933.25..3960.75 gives 7.7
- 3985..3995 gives 0.3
